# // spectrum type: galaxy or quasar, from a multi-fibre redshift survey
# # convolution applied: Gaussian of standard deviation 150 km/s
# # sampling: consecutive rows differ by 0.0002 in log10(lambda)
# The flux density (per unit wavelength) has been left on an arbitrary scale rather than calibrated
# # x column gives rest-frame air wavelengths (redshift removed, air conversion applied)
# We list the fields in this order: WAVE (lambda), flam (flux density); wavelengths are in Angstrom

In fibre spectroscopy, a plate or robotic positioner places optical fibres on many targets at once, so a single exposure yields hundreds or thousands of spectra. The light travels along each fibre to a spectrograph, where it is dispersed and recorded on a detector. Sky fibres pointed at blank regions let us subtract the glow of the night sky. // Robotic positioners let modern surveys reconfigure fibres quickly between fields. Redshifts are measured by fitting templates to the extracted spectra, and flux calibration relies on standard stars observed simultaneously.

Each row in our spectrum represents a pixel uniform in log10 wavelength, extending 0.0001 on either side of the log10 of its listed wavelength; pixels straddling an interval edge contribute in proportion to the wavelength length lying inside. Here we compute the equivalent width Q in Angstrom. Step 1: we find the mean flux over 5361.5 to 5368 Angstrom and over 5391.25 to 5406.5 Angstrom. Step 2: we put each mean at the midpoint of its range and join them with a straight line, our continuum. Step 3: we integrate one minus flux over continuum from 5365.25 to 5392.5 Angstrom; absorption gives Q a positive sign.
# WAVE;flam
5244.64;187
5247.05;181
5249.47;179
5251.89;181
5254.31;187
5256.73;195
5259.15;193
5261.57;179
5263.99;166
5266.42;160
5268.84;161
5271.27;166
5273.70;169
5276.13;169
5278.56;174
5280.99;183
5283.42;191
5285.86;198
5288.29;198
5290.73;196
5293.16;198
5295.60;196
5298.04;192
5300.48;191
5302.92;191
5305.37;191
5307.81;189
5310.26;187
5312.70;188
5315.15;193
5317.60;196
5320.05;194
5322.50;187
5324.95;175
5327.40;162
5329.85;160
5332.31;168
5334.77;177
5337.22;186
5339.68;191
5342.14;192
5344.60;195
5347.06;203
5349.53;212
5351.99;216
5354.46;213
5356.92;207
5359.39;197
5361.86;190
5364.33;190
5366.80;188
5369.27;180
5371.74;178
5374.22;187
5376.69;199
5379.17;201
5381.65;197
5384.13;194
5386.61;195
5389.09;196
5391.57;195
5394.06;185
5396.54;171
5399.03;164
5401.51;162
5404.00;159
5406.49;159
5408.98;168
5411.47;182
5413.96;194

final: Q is -1.6 Angstrom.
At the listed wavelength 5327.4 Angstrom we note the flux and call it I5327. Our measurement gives 162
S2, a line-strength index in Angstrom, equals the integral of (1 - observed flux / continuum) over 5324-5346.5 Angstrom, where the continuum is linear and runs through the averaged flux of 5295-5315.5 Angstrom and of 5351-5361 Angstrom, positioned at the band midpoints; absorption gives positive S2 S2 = 2.40 Angstrom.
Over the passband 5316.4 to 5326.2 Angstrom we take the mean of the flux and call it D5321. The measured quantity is 188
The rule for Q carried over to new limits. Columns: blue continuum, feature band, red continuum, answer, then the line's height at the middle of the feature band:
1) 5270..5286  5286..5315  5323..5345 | -2.47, 178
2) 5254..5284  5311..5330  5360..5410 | -0.45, 179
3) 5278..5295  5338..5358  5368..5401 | -1.50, 189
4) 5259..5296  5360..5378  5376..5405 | -0.38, 184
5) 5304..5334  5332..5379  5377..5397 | -1.45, 188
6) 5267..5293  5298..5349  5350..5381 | 0.58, 188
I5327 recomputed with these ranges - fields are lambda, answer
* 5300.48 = 191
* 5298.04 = 192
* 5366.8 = 188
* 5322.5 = 187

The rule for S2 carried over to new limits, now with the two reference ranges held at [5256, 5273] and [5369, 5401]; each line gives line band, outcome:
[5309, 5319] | -0.66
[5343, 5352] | -1.05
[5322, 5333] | 0.69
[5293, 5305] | -1.05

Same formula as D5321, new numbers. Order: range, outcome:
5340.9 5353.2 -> 204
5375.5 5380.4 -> 200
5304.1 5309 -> 190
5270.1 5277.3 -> 168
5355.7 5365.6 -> 196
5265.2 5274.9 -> 164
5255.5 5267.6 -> 179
